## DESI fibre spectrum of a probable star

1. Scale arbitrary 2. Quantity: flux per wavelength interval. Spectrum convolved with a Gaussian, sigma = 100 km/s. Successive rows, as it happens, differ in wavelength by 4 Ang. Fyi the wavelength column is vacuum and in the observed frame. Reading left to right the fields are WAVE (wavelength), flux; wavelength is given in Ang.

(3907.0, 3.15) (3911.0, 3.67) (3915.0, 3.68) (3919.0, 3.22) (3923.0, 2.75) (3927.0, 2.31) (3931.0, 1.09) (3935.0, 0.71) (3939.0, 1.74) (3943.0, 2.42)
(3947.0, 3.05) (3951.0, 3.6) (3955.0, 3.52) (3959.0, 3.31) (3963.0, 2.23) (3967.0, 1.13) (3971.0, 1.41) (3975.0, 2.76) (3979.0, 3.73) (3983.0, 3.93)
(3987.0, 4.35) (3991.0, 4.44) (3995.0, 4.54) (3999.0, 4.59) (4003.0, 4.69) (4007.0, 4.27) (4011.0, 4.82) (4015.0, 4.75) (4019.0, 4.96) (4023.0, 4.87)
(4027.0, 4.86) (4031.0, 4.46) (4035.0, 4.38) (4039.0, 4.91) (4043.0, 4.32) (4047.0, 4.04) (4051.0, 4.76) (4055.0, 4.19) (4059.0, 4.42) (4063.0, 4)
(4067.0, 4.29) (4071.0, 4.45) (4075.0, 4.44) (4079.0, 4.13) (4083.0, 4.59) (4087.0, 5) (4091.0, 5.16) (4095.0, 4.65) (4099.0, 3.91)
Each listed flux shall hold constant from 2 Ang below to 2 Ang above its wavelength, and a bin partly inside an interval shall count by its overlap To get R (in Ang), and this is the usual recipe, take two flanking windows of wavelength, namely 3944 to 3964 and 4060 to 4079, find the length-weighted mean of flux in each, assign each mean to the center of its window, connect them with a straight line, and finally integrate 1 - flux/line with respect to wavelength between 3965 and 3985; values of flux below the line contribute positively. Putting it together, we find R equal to 4.7 Ang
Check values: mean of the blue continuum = 3.15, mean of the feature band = 2.59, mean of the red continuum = 4.28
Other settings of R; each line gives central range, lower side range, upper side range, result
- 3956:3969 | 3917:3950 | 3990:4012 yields 3.4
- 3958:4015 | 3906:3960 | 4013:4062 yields 1.3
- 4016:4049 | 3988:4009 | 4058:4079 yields -1.5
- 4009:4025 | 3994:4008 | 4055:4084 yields -1.3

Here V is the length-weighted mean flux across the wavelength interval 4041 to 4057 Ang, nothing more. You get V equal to 4.33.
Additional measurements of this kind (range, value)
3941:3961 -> 3.18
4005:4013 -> 4.54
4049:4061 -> 4.46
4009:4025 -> 4.85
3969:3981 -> 2.63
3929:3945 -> 1.49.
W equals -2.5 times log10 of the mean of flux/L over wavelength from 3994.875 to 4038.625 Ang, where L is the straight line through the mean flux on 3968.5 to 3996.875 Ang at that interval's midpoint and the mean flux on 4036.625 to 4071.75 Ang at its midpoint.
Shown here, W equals -0.19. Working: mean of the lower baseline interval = 3.55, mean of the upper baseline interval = 4.37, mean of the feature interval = 4.67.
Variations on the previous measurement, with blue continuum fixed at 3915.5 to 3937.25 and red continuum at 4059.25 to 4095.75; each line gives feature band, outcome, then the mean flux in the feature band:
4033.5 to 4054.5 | -0.124 mag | 4.46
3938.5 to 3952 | -0.128 mag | 2.74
